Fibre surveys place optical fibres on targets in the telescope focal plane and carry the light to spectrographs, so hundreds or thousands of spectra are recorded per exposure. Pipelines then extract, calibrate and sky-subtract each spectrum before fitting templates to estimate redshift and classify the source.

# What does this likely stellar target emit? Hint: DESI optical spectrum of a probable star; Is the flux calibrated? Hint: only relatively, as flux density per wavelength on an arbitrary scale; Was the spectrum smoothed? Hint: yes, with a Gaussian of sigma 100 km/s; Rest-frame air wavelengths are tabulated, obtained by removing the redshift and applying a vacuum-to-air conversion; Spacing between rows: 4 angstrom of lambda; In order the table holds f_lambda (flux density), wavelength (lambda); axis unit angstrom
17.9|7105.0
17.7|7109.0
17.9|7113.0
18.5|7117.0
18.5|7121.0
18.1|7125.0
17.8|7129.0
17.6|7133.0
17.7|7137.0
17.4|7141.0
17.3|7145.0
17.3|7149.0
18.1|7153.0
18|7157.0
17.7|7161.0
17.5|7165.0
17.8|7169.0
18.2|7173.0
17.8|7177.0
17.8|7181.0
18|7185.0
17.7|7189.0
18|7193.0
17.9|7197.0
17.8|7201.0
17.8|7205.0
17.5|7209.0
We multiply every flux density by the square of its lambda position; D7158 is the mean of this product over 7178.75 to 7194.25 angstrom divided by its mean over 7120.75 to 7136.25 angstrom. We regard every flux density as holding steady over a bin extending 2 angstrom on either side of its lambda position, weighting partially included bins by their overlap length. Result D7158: 1.0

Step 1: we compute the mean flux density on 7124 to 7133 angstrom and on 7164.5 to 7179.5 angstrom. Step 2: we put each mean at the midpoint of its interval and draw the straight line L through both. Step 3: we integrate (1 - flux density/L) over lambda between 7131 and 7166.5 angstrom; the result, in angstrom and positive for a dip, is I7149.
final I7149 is 0.5 angstrom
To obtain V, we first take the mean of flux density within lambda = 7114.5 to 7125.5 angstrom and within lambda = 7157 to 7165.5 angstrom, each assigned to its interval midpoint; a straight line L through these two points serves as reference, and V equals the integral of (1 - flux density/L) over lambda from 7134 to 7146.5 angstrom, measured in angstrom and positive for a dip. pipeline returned 0.39 angstrom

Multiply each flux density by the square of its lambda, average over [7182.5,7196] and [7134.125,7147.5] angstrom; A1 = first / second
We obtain 1.04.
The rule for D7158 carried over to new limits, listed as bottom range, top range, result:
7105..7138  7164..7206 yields 1.01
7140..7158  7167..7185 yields 1.02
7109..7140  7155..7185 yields 1.01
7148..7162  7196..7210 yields 1.01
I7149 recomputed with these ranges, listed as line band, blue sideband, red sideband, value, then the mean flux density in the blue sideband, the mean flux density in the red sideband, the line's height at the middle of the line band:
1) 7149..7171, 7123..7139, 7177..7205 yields 0.1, 17.8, 17.9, 17.8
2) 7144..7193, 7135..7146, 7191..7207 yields -0.3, 17.5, 17.9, 17.7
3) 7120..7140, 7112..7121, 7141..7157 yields 0.1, 18.3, 17.6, 18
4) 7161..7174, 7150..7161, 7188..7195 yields 0.1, 17.9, 17.9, 17.9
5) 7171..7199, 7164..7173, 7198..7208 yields -0.2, 17.8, 17.8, 17.8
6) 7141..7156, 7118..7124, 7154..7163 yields 0.4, 18.4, 17.9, 18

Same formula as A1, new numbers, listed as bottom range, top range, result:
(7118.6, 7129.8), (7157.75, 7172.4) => 0.99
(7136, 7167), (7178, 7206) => 1.02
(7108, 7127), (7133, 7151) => 0.97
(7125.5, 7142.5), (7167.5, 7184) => 1.03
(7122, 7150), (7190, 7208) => 1.03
